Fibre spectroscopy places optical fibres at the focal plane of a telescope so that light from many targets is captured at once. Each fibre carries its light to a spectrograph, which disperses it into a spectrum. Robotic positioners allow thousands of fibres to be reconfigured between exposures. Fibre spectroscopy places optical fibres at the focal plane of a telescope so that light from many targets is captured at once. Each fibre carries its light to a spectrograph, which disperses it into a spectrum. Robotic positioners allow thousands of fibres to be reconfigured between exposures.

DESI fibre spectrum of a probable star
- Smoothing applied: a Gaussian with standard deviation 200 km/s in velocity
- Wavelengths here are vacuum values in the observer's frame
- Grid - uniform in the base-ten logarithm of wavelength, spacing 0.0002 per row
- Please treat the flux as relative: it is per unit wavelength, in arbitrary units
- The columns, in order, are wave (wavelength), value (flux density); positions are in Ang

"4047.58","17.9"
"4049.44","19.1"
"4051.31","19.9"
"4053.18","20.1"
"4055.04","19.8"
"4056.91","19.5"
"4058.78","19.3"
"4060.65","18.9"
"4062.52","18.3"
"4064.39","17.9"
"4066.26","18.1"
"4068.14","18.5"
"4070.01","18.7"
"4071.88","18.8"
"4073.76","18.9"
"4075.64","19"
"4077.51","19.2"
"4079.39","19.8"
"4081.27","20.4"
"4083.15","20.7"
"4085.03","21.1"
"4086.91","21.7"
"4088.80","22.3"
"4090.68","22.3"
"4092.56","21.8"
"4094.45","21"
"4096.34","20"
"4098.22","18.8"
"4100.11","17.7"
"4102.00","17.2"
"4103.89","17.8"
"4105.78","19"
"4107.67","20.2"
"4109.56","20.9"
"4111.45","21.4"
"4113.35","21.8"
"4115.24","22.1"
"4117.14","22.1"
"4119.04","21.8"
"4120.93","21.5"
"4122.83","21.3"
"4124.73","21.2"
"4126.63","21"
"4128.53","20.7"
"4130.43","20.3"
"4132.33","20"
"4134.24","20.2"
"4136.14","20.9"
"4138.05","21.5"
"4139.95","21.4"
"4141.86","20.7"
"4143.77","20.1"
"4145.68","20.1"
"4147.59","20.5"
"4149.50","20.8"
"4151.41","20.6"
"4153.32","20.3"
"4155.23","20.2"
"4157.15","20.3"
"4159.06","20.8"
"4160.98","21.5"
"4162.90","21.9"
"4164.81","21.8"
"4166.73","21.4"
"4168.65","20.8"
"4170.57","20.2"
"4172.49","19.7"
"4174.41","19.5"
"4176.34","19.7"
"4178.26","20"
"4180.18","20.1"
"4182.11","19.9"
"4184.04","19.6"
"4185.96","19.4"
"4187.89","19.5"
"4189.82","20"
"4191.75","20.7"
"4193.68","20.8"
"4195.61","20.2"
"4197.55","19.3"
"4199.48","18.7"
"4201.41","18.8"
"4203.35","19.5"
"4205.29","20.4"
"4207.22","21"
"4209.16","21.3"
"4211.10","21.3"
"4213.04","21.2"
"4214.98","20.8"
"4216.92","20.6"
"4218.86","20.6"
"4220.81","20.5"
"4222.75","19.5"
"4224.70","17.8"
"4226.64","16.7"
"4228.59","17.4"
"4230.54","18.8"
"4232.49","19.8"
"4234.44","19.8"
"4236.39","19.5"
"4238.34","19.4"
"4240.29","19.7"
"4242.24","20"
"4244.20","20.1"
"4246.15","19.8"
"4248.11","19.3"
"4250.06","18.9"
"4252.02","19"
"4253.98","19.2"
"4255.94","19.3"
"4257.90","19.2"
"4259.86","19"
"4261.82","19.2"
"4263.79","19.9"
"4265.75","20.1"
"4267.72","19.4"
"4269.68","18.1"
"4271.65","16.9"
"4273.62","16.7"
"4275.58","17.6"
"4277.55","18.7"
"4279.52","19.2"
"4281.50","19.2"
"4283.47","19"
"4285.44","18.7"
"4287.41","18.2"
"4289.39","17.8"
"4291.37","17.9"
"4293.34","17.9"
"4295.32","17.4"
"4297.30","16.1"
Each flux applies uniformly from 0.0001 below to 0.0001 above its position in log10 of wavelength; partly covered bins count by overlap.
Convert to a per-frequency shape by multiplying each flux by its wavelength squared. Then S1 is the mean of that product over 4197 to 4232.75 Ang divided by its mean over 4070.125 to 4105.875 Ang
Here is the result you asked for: 1.1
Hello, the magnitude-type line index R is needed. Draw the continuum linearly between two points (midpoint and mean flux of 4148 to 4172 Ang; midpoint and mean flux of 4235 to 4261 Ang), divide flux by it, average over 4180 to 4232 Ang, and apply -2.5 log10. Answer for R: 0.02 mag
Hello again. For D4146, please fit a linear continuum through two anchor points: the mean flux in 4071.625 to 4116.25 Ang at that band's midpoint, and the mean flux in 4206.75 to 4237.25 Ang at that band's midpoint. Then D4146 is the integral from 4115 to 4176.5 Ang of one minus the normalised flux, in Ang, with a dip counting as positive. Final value -2.5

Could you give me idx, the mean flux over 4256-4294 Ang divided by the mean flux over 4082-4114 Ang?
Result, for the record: 0.91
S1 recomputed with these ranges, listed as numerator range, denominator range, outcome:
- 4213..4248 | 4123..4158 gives 0.99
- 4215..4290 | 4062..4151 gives 1.01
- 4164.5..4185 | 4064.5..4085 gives 1.10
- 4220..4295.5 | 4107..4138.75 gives 0.95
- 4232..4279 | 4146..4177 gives 0.97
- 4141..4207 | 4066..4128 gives 1.04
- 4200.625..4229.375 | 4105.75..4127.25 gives 0.98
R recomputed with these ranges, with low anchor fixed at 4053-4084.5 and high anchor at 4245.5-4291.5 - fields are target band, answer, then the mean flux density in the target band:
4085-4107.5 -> -0.05 mag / 20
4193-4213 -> -0.07 mag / 20.2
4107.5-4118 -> -0.13 mag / 21.5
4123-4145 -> -0.09 mag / 20.7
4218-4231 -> 0.01 mag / 18.7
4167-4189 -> -0.05 mag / 19.9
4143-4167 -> -0.10 mag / 20.8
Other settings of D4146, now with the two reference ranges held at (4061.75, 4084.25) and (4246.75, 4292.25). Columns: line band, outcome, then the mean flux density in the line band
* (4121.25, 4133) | -1.15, 20.8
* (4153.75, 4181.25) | -2.42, 20.6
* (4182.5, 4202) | -0.90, 19.7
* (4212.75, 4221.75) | -0.91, 20.7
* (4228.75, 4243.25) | -0.52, 19.4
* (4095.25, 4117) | -0.94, 19.8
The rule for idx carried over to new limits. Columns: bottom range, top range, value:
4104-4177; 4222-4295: 0.91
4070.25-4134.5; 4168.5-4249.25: 0.97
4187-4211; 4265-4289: 0.92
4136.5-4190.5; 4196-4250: 0.96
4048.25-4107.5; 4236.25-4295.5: 0.97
